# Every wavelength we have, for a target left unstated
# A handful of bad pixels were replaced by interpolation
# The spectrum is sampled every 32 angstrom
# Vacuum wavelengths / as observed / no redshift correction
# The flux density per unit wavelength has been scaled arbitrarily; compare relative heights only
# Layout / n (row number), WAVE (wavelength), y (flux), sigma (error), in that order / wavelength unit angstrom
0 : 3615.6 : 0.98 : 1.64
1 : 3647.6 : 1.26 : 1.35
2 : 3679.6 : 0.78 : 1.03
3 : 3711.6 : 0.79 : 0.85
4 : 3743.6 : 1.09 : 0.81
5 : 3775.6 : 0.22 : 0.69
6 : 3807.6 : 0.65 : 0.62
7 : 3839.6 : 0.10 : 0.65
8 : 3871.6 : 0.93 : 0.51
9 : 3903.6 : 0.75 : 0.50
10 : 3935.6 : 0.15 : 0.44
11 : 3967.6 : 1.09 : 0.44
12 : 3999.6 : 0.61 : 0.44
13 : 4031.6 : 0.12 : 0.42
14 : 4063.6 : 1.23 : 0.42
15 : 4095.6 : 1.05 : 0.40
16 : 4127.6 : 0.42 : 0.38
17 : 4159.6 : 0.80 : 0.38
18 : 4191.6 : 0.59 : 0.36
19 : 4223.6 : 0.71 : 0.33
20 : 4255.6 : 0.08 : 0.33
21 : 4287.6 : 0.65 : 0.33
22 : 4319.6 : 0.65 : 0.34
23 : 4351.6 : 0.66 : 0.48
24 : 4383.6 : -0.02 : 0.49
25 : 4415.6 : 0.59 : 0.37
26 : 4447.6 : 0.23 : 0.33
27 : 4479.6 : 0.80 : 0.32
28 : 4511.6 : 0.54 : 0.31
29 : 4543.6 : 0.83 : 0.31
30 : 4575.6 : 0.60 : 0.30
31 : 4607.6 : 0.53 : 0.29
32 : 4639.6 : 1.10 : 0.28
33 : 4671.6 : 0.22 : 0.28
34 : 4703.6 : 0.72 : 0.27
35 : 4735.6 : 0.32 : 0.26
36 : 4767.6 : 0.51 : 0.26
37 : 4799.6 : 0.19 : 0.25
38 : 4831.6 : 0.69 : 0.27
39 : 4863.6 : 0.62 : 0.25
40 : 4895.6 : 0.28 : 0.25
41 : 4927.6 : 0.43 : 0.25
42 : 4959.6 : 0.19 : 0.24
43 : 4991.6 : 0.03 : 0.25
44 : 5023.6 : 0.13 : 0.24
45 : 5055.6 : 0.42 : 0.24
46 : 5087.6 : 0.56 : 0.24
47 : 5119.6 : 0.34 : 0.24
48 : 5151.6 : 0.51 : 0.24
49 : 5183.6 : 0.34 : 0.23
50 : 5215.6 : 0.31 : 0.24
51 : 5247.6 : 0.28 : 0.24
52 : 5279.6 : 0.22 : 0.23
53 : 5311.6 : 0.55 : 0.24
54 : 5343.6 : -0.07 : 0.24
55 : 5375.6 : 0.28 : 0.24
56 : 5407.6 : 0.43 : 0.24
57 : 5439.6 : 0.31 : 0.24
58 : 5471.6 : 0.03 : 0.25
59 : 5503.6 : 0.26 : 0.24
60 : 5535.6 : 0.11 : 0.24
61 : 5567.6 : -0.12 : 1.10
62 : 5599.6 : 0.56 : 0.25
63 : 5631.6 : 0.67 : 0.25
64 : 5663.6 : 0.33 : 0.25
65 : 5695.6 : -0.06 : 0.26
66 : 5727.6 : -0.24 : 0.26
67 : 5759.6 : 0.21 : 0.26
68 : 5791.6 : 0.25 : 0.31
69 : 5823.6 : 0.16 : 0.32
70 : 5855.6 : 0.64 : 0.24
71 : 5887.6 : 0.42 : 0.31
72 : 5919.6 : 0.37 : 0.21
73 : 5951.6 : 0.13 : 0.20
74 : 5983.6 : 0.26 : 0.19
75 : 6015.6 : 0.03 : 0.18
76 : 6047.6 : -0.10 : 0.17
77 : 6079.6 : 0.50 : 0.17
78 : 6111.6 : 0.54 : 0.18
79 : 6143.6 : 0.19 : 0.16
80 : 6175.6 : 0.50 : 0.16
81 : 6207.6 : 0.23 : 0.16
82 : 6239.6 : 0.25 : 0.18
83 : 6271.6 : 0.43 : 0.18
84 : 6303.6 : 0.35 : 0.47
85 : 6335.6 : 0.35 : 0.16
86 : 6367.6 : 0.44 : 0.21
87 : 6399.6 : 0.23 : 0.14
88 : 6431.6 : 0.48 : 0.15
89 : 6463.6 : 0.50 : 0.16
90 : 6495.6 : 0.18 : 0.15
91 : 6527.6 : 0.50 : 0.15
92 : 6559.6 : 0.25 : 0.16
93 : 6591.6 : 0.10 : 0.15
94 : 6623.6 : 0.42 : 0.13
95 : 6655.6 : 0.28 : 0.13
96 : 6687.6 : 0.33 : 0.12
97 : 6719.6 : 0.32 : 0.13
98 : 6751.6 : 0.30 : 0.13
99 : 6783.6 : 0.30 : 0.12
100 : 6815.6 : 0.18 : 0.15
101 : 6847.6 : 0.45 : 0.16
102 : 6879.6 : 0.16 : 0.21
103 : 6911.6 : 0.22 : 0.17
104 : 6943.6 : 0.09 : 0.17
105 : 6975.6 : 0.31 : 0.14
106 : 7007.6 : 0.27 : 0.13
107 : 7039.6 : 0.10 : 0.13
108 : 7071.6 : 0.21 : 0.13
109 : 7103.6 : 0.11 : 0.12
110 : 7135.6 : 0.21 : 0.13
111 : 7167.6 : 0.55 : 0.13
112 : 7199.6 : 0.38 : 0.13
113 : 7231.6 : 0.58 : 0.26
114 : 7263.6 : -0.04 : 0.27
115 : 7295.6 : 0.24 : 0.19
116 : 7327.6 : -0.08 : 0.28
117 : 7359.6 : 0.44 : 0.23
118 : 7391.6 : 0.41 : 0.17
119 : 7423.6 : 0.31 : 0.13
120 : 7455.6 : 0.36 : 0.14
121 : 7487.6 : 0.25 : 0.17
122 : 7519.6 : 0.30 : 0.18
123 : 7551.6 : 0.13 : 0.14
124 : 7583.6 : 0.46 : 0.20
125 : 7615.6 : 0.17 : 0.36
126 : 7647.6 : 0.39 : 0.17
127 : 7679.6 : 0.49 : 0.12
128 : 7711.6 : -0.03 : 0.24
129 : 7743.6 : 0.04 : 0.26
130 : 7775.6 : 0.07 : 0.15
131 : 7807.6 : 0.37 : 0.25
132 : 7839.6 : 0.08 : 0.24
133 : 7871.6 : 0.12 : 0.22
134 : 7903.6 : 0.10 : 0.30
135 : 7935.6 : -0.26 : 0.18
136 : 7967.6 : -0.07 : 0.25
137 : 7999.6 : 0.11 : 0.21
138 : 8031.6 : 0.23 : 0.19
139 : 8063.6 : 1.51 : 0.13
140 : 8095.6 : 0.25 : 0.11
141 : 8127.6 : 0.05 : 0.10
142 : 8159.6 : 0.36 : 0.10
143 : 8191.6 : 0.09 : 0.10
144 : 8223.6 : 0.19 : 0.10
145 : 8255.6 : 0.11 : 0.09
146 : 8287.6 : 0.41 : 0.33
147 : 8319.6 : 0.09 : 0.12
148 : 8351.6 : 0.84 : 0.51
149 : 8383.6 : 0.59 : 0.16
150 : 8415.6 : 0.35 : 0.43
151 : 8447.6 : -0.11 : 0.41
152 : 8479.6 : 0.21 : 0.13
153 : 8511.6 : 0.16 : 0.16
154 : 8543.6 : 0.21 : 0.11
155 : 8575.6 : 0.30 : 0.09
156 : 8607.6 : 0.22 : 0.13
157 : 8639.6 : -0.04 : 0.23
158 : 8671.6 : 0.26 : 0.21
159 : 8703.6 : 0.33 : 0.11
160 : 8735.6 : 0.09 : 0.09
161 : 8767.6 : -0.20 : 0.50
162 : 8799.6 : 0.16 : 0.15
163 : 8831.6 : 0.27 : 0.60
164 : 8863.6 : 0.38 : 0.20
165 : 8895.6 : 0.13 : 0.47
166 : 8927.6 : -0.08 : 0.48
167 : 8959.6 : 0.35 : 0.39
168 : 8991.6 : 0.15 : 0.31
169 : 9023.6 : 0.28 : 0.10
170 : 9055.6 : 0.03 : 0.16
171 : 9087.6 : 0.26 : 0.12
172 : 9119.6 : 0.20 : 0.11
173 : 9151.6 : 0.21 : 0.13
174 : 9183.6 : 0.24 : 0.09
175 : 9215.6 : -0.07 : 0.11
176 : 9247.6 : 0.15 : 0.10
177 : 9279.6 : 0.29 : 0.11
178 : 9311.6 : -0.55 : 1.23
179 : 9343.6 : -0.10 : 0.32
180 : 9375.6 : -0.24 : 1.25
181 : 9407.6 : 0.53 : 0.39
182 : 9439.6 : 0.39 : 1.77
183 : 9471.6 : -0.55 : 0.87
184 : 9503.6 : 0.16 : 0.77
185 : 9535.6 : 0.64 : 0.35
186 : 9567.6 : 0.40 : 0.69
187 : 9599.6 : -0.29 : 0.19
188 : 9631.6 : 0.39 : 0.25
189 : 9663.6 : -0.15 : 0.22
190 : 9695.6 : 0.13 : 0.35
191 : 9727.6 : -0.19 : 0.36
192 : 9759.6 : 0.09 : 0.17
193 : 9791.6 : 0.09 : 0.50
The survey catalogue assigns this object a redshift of 1.16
